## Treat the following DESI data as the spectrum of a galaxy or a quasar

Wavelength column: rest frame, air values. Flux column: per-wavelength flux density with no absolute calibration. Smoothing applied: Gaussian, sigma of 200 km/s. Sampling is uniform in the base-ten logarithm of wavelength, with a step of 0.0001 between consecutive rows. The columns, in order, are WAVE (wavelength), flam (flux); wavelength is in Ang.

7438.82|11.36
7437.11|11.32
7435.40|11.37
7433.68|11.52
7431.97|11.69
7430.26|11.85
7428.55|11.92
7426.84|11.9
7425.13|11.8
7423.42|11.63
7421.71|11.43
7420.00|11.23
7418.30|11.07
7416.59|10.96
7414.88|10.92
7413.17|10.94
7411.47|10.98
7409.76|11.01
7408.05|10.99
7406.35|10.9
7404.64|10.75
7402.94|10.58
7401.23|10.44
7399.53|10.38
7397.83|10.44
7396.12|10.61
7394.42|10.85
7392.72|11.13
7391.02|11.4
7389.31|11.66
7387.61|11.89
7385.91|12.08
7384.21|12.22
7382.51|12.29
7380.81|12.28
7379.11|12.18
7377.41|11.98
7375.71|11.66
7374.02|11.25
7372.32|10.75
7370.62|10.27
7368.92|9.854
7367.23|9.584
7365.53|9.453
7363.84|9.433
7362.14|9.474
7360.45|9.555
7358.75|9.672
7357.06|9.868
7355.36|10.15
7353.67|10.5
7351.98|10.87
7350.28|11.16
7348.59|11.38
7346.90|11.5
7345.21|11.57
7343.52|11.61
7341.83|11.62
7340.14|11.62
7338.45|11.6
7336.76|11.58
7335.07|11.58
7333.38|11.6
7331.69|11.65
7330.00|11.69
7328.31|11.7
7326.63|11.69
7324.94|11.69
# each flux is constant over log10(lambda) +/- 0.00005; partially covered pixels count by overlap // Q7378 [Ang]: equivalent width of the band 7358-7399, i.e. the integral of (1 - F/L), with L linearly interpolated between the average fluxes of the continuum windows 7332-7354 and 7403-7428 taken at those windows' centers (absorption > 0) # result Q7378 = 1.4 Ang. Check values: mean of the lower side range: 11.4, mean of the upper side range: 11.2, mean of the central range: 10.9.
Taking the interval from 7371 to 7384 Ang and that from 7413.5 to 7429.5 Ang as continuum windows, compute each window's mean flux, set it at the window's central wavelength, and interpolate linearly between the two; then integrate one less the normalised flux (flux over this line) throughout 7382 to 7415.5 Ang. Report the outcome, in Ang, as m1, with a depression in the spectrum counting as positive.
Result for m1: 1.37 Ang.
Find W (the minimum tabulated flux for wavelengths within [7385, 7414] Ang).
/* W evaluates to 10.38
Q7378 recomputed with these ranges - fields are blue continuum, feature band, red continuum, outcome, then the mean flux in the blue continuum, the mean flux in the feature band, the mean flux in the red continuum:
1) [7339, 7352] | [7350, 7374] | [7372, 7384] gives 3.3 Ang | 11.5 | 10.1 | 11.8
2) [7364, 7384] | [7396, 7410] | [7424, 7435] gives 0.9 Ang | 11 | 10.7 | 11.8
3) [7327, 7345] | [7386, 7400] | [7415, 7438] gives 0.5 Ang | 11.6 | 11.1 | 11.5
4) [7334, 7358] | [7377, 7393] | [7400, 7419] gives -1.4 Ang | 11.2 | 11.9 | 10.9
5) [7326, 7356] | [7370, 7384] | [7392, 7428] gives -0.6 Ang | 11.4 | 11.6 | 11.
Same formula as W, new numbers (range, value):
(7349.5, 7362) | 9.555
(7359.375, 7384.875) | 9.433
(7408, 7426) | 10.92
